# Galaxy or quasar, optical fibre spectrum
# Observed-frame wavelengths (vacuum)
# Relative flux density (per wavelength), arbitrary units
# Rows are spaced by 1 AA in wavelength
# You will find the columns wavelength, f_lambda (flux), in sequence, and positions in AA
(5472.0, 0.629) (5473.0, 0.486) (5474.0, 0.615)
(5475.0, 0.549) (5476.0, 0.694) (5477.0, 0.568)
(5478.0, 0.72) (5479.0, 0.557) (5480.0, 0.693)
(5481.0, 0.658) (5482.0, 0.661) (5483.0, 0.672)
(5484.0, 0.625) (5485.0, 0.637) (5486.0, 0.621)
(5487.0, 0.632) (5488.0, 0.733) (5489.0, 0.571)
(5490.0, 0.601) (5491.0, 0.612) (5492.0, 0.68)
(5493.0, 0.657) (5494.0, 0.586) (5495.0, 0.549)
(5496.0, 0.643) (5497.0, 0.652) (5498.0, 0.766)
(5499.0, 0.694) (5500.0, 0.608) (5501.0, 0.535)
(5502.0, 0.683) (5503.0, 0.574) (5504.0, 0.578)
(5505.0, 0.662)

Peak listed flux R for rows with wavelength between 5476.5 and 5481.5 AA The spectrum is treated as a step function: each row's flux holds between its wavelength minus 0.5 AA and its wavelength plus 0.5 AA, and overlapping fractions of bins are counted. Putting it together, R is 0.72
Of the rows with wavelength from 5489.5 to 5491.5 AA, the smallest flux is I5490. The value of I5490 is 0.601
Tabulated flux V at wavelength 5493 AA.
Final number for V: 0.657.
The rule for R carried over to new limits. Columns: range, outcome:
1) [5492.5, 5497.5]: 0.657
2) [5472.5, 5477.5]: 0.694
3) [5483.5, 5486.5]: 0.637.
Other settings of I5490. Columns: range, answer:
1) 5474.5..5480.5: 0.549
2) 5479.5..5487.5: 0.621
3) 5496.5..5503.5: 0.535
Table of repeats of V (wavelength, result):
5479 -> 0.557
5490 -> 0.601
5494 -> 0.586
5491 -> 0.612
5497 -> 0.652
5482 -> 0.661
